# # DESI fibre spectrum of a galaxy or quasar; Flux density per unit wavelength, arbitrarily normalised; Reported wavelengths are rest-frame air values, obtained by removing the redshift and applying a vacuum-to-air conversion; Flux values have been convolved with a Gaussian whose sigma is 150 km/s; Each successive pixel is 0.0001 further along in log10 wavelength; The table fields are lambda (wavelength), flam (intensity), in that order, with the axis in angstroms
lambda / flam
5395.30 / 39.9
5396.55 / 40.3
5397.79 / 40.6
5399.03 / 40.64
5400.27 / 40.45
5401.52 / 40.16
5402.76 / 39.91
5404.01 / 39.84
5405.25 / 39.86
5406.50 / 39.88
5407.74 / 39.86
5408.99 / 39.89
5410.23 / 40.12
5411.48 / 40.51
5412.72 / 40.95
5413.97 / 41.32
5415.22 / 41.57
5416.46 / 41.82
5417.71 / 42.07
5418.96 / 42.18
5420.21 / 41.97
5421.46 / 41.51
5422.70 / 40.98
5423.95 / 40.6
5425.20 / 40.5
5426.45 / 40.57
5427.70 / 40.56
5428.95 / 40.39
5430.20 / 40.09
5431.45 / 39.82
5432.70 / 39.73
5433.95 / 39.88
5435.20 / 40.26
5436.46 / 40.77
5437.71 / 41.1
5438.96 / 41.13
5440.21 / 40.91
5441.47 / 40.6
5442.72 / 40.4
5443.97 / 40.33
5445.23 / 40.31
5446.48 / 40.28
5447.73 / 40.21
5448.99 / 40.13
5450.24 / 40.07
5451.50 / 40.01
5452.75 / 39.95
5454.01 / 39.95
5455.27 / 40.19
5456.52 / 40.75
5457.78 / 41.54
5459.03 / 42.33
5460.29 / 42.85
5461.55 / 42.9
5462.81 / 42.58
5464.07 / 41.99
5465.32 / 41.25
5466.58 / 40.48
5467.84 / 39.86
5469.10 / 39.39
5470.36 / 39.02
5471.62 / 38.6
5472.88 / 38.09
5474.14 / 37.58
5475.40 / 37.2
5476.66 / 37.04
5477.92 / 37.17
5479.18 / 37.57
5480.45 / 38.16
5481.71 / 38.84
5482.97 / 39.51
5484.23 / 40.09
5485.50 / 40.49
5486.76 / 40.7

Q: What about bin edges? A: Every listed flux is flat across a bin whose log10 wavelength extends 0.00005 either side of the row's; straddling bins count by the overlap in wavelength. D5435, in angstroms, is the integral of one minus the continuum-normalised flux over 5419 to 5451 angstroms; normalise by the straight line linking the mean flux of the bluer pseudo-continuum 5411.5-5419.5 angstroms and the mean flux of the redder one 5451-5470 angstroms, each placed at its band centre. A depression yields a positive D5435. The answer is 0.61 angstroms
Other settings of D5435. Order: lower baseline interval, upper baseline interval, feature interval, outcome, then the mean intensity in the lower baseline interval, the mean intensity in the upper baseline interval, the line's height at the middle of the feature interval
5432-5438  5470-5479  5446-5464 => -0.9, 40.3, 37.8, 39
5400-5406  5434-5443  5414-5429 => -0.3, 40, 40.7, 40.3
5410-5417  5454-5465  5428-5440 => 0.3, 41.1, 41.8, 41.4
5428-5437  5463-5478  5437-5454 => -0.3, 40.1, 39.2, 39.8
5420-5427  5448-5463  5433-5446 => 0.1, 41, 41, 41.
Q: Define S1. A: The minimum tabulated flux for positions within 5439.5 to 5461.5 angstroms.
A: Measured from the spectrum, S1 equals 39.95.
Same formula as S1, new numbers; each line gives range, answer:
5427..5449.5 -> 39.73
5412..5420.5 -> 40.95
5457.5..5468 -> 39.86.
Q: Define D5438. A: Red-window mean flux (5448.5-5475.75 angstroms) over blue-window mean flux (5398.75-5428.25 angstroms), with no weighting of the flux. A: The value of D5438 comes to 1.0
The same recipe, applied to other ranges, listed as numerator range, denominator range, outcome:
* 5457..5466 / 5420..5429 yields 1.03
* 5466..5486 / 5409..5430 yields 0.94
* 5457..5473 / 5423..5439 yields 1.01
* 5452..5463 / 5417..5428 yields 1.00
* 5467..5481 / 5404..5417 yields 0.94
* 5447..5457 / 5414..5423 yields 0.96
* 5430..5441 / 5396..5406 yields 1.00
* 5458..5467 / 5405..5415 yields 1.04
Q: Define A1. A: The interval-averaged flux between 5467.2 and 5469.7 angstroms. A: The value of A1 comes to 39.6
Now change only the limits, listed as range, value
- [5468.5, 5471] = 39.2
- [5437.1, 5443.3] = 40.8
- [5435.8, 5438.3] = 40.8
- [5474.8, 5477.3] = 37.2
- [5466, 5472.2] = 39.5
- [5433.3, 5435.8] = 40.1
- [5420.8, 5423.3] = 41.4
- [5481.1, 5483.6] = 39.2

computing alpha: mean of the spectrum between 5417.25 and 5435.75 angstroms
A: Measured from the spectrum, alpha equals 40.7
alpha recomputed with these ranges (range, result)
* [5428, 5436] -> 40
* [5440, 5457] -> 40.3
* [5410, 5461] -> 40.8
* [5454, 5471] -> 41.1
